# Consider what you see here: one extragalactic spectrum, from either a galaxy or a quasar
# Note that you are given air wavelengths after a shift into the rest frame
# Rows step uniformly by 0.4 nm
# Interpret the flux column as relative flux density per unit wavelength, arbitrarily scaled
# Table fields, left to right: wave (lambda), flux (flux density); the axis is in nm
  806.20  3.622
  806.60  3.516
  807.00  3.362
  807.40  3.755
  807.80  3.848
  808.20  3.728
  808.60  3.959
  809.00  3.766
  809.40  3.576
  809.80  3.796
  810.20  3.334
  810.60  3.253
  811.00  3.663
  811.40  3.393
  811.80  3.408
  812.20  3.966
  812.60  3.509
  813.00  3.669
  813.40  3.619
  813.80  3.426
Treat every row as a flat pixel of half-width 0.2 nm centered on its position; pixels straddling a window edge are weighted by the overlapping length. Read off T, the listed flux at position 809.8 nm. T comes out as 3.796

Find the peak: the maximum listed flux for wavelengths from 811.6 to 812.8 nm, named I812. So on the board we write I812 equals 3.966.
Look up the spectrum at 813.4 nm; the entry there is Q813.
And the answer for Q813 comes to 3.619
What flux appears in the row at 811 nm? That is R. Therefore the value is 3.663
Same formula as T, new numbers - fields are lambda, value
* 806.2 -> 3.622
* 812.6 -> 3.509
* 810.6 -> 3.253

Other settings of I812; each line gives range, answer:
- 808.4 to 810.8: 3.959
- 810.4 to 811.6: 3.663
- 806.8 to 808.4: 3.848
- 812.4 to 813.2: 3.669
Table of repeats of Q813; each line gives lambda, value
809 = 3.766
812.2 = 3.966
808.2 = 3.728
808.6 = 3.959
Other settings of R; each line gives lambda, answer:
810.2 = 3.334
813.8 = 3.426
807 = 3.362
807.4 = 3.755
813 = 3.669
